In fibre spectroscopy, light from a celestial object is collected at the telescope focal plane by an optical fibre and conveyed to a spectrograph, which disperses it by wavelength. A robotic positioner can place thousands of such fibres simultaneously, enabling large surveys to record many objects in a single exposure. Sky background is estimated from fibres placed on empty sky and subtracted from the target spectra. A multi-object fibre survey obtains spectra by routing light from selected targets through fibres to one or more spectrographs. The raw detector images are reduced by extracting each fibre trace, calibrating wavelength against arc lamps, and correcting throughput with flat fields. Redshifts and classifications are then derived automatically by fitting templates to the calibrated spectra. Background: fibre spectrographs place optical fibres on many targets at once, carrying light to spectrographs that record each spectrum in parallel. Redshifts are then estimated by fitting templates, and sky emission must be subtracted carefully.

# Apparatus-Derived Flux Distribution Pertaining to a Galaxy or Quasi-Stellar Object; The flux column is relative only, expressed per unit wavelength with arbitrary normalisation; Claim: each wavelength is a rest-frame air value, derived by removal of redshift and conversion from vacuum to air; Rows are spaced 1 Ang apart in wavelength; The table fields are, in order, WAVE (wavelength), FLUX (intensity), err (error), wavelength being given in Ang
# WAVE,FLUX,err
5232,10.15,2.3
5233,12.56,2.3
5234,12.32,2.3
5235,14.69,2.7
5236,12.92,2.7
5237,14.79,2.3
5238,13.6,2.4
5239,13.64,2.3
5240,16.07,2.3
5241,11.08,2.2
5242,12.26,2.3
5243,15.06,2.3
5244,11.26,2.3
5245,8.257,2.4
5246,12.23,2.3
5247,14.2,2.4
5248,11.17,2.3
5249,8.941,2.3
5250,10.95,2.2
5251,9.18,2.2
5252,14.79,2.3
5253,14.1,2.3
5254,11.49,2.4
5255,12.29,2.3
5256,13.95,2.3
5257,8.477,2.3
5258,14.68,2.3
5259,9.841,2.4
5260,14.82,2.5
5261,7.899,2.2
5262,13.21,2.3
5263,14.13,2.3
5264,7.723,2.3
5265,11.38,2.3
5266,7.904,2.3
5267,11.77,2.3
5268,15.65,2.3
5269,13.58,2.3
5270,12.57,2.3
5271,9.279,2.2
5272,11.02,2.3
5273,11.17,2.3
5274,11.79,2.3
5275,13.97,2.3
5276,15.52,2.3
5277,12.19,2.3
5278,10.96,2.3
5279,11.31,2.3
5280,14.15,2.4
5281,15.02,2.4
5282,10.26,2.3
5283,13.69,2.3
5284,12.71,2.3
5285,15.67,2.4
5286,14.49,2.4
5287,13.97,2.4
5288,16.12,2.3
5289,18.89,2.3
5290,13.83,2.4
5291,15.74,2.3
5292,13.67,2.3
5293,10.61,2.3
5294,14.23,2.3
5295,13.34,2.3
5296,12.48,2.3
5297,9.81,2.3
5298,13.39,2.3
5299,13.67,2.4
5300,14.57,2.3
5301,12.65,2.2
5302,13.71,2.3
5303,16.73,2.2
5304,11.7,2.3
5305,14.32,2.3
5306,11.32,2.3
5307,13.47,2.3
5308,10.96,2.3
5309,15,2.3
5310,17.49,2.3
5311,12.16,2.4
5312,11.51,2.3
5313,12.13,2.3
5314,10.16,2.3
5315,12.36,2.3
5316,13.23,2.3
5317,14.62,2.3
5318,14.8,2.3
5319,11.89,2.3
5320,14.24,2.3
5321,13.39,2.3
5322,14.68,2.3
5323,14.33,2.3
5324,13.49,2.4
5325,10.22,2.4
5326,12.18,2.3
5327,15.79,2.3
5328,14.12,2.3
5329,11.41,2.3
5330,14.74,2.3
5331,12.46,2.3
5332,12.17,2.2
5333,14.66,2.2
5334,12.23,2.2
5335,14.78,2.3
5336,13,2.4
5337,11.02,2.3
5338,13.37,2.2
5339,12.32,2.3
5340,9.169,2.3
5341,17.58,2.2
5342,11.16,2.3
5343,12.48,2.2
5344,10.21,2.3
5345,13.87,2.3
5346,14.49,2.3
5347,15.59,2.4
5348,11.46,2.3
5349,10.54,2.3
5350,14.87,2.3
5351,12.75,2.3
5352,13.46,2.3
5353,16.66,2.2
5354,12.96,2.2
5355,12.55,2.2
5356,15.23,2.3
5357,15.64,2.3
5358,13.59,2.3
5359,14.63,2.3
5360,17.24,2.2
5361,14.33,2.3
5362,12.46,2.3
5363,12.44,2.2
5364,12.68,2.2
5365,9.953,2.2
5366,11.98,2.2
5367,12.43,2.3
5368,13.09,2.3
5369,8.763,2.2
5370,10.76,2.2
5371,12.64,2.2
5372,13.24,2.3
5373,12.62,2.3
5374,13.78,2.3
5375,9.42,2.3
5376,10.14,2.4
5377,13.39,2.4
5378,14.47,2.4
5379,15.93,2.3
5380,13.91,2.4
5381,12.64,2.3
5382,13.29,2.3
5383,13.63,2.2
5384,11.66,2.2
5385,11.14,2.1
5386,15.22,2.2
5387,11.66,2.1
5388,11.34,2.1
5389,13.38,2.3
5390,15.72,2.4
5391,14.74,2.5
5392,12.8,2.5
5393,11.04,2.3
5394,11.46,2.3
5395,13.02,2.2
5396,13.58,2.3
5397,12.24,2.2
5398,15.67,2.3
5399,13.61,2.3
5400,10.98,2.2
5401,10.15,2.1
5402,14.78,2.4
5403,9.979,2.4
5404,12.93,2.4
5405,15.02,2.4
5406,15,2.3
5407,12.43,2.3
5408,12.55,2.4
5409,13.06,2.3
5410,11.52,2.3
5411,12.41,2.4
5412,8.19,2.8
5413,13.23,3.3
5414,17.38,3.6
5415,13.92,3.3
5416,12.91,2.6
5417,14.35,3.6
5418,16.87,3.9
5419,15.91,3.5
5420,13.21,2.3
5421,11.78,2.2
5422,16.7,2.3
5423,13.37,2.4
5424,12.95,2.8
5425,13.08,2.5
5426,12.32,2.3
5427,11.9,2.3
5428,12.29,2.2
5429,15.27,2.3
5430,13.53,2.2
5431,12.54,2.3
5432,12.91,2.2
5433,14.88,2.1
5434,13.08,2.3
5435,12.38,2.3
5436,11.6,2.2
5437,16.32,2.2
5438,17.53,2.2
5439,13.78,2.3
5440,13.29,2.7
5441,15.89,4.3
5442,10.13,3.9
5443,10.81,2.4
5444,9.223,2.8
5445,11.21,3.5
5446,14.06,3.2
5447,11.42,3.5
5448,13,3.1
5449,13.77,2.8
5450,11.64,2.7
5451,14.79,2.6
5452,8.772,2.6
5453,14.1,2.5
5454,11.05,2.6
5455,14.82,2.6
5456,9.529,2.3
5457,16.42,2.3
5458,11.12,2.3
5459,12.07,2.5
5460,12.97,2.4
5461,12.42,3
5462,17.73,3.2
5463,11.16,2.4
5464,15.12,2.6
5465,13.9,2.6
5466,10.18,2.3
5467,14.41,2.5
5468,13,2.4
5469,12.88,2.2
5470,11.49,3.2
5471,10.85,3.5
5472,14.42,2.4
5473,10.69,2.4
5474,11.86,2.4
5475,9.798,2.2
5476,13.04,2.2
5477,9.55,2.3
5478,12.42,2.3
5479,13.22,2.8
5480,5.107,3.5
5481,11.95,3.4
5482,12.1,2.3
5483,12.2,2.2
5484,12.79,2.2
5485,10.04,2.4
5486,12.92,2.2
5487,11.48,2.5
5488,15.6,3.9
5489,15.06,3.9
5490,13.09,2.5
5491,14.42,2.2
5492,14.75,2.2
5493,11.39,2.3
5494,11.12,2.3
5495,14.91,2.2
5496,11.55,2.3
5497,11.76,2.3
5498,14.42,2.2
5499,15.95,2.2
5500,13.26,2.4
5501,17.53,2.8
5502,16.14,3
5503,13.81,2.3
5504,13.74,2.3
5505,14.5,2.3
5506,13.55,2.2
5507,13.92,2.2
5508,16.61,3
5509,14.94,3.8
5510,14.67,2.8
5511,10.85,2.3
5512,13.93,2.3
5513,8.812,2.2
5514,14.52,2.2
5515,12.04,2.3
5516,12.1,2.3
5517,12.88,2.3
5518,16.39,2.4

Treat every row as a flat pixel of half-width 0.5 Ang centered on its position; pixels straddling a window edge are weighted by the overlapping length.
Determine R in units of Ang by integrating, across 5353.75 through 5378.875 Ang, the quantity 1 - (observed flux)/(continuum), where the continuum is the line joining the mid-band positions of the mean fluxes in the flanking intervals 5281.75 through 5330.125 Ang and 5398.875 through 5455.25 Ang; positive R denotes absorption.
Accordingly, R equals 0.8 Ang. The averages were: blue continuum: 13.5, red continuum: 13.1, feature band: 12.9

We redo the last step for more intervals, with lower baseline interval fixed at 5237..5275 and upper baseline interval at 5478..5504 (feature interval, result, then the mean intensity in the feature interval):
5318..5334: -1.3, 13.3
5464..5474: 0.3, 12.5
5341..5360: -1.9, 13.7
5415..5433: -1.3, 13.7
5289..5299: -1.0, 13.3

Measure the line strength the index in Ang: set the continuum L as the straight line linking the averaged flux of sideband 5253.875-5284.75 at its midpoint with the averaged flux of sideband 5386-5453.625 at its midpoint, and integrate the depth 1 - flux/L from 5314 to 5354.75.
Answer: -2.06 Ang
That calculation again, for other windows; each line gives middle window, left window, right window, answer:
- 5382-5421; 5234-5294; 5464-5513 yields -0.8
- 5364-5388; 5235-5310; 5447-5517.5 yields 0.8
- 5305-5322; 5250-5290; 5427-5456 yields -0.6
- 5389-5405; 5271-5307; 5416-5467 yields 0.4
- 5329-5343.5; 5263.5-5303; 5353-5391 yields 0.1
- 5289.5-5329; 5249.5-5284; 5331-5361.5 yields -1.4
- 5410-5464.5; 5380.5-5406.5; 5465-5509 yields -1.1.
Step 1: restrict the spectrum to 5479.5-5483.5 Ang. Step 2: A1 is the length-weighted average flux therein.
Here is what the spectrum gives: 10.3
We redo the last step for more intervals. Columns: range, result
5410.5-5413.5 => 11.3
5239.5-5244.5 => 13.1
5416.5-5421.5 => 14.4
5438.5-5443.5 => 12.8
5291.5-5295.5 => 13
